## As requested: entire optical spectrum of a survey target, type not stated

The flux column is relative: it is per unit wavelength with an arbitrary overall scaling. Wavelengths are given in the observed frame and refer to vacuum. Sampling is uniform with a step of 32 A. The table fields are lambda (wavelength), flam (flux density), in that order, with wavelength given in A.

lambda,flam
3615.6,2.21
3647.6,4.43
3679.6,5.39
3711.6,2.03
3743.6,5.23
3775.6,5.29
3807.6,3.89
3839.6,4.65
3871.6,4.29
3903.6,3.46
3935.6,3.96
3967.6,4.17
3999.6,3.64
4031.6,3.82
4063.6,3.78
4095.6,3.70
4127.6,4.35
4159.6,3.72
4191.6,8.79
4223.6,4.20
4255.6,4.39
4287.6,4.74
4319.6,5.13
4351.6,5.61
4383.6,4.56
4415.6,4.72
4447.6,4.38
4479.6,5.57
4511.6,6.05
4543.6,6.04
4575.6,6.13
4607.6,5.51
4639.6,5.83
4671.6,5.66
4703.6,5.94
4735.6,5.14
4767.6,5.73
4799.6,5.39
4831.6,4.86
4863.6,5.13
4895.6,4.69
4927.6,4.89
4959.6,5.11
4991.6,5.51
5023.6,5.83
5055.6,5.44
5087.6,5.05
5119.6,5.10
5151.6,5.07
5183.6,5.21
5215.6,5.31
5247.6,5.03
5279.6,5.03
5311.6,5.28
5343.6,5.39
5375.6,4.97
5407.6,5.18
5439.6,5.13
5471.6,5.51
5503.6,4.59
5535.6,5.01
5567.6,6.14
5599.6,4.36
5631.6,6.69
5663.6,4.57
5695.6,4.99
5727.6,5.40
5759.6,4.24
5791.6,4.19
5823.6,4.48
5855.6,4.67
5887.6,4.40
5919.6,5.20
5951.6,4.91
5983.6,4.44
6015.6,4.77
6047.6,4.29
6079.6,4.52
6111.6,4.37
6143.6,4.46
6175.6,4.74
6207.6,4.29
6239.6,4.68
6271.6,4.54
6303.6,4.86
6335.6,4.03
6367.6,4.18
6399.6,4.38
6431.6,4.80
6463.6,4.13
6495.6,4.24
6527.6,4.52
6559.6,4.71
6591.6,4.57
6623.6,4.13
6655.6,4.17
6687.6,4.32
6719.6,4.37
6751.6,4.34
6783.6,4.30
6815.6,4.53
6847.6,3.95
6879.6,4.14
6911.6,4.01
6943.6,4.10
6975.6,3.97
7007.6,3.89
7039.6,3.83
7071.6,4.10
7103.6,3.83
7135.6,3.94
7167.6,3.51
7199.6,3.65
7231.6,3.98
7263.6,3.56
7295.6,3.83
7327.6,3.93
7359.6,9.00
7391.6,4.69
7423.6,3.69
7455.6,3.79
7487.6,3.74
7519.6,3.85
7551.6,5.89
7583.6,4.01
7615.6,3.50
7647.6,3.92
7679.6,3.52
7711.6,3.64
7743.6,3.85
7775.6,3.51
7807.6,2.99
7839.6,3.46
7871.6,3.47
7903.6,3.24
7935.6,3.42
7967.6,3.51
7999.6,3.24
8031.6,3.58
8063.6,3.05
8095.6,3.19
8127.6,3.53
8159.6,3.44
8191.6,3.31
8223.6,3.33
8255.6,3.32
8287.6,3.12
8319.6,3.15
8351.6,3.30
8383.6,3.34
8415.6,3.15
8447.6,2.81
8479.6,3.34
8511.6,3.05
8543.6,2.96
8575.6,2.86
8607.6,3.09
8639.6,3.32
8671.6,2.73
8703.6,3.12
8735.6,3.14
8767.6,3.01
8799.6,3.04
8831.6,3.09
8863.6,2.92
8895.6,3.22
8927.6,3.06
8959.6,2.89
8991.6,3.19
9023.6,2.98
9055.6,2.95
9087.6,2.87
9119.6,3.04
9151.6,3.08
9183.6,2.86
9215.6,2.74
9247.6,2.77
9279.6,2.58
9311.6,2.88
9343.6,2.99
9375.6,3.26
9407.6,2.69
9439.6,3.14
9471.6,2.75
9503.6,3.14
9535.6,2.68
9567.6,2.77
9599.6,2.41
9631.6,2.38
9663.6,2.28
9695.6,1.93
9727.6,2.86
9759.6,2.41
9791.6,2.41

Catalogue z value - 0.122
